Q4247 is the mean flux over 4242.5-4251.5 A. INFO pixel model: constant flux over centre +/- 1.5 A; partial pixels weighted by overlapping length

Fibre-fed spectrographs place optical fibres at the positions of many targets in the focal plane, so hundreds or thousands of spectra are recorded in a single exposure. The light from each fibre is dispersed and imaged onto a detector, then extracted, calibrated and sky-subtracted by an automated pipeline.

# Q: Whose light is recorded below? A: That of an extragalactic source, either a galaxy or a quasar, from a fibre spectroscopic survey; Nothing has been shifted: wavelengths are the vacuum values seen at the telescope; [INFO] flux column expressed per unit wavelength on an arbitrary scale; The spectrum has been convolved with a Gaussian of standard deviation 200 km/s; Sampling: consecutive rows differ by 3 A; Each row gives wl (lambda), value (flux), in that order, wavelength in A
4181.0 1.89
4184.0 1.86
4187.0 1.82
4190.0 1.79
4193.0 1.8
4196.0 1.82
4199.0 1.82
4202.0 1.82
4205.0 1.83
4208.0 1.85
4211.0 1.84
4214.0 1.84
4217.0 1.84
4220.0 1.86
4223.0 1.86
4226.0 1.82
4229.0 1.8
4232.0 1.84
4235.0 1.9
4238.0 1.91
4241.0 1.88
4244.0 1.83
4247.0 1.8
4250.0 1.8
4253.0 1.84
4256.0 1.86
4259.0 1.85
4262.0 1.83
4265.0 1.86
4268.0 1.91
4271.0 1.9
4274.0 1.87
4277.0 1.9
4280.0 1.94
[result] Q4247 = 1.81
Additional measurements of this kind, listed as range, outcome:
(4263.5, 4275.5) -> 1.88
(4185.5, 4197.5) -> 1.81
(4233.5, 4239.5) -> 1.91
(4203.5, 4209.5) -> 1.84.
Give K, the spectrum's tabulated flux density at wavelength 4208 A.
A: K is 1.85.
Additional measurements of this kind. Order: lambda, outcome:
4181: 1.89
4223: 1.86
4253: 1.84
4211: 1.84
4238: 1.91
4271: 1.9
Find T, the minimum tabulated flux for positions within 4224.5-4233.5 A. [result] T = 1.8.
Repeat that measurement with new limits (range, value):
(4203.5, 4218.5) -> 1.83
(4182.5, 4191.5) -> 1.79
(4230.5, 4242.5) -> 1.84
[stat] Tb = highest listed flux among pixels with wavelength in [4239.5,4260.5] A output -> 1.88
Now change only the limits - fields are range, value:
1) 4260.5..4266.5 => 1.86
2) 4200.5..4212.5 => 1.85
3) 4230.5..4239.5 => 1.91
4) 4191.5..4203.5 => 1.82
